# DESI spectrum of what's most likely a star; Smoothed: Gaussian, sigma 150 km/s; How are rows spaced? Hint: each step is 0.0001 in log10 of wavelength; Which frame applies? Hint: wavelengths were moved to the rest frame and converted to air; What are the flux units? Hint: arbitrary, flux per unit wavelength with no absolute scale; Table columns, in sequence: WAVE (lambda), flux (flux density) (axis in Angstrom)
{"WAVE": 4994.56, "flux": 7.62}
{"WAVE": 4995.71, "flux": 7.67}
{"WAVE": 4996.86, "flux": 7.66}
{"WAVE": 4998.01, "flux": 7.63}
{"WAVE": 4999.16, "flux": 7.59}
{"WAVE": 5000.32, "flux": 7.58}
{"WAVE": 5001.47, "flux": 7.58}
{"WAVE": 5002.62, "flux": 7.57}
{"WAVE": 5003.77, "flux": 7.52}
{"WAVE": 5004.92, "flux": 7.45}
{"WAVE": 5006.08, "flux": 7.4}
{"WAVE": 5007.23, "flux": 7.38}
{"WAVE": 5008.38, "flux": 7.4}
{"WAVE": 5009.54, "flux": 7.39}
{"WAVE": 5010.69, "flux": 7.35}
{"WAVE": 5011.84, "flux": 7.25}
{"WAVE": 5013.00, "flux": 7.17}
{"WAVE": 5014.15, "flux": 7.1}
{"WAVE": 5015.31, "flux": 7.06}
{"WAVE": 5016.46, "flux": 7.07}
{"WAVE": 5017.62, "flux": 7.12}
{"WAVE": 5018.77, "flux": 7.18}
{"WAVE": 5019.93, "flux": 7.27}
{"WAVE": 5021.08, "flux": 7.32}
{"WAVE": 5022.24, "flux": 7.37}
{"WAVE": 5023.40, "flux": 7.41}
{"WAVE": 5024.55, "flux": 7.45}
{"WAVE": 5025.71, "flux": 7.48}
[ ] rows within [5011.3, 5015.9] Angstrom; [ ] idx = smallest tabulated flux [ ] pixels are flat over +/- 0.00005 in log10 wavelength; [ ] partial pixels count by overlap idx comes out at 7.06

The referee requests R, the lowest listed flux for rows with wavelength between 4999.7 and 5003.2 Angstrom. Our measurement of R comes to 7.57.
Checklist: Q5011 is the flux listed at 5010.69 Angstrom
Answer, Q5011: 7.35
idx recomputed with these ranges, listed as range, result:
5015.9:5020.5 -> 7.07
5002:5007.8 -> 7.38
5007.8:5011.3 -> 7.35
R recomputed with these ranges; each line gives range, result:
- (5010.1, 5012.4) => 7.25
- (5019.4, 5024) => 7.27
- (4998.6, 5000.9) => 7.58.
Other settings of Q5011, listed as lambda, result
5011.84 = 7.25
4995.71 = 7.67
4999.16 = 7.59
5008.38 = 7.4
